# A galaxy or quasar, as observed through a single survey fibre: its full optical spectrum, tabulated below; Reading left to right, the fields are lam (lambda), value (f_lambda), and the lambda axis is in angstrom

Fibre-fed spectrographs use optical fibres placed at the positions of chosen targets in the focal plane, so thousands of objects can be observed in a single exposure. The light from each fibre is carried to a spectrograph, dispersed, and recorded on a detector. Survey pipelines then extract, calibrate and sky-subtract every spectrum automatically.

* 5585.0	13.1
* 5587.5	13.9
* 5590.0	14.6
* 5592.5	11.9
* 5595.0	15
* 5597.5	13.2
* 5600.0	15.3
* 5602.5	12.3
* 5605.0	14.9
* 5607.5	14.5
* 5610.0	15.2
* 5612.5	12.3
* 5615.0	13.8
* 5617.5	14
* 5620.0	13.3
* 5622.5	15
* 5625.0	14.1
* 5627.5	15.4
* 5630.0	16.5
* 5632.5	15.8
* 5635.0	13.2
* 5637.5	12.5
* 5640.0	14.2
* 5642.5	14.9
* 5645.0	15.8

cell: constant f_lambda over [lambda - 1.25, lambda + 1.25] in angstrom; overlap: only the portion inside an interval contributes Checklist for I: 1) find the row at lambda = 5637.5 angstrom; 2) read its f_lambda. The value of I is 12.5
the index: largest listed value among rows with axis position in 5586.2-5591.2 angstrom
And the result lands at 14.6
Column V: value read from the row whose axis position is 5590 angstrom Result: 14.6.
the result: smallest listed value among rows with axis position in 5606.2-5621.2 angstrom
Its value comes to 12.3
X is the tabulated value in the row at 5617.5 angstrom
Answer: 14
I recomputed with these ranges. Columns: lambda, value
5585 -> 13.1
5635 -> 13.2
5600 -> 15.3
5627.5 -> 15.4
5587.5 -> 13.9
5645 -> 15.8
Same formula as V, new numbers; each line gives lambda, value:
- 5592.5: 11.9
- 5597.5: 13.2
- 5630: 16.5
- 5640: 14.2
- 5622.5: 15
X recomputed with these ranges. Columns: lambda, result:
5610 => 15.2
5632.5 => 15.8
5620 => 13.3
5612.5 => 12.3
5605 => 14.9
